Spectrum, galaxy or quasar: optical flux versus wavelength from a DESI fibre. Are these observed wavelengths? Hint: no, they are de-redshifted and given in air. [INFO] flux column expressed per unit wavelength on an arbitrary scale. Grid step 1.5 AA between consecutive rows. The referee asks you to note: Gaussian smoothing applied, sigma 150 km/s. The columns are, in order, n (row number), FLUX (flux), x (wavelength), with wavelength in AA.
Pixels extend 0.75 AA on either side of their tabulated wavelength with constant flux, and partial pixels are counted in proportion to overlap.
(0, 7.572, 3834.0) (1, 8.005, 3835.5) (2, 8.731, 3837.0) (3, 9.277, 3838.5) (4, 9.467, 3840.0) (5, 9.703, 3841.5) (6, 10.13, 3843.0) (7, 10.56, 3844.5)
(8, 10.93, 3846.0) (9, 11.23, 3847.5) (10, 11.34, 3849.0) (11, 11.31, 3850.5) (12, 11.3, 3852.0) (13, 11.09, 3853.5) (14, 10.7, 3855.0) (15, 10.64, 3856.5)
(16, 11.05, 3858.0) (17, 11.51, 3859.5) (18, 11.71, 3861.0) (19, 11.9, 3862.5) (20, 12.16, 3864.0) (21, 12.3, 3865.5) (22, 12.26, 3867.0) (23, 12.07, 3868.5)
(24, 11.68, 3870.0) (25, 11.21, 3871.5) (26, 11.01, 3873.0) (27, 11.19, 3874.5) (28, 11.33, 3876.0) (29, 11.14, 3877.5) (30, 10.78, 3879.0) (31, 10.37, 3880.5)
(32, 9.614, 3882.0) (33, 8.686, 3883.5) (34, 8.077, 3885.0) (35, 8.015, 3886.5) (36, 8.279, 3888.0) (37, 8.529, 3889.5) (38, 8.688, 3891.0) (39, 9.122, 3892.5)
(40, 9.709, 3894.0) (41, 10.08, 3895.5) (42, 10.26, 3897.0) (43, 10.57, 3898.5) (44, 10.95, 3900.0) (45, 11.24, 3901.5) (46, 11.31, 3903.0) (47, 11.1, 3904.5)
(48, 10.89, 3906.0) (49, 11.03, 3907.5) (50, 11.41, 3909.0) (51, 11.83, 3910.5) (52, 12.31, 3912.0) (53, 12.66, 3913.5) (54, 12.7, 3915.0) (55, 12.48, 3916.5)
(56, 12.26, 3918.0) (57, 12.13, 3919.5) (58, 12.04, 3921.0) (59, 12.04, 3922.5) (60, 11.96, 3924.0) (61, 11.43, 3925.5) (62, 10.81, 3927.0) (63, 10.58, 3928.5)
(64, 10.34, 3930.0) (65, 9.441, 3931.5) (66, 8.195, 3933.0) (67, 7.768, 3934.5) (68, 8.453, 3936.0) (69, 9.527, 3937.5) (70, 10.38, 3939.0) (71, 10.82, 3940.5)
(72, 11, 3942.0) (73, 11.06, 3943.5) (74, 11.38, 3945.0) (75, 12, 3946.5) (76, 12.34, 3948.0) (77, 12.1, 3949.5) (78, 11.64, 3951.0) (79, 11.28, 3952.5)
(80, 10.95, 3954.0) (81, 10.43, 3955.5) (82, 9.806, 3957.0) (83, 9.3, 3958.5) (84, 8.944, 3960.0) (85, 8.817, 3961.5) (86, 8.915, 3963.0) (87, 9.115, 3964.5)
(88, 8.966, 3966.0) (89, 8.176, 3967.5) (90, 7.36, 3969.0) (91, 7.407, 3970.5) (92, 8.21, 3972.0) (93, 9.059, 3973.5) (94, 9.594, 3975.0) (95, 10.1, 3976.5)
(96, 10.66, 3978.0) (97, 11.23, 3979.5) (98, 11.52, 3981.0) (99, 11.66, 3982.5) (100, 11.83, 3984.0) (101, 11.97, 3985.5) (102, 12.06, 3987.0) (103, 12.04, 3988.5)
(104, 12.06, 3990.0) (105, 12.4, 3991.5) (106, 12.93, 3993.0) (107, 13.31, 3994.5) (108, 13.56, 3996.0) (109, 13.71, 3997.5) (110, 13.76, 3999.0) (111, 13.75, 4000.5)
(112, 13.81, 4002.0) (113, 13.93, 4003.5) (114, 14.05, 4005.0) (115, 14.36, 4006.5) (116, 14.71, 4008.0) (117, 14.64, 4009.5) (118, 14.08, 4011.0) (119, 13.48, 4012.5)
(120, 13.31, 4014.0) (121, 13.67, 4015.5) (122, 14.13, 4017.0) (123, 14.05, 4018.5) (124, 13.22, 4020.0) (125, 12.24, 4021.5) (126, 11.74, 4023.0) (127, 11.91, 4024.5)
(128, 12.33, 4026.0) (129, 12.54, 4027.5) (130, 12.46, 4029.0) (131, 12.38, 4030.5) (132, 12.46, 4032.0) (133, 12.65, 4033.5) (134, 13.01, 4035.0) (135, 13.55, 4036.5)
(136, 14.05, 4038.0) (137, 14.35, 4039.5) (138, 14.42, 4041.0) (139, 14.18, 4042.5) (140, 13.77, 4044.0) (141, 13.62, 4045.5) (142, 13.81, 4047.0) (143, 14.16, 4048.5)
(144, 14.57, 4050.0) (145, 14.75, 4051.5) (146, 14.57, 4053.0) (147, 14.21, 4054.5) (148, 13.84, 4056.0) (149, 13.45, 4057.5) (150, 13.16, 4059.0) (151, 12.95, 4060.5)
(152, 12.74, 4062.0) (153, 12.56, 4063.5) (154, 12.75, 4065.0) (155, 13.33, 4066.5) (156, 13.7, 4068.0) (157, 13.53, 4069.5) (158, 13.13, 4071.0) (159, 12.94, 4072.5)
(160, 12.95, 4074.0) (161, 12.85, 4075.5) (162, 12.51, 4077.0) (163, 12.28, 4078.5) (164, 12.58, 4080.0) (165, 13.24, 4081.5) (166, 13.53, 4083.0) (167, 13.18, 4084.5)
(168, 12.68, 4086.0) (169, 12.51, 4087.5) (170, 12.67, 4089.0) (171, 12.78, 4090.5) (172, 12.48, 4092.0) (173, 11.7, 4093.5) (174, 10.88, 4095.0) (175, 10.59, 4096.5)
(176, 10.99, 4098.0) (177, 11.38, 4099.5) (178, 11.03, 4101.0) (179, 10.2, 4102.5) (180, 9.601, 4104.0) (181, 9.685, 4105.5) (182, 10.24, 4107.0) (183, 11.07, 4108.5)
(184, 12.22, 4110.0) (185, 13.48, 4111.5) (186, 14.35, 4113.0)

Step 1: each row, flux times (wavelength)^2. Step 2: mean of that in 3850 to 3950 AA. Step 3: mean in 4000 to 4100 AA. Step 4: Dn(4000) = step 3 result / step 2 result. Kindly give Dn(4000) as 1.31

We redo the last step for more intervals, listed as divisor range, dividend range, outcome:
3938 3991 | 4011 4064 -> 1.33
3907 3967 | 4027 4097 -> 1.30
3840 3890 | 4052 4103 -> 1.32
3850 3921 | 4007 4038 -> 1.29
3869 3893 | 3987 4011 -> 1.45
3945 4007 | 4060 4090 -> 1.21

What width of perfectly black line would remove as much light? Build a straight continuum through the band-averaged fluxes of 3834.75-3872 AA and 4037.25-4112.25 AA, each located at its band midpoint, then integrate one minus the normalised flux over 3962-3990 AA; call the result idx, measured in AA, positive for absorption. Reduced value 4.45 AA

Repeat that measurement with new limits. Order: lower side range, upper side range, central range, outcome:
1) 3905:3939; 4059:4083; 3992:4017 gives -3.6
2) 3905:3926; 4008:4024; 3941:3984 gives 8.5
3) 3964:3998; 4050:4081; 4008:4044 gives -3.5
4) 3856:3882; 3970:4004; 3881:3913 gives 3.8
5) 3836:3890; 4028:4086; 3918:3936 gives 1.4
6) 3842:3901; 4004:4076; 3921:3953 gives 2.7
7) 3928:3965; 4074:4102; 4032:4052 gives -4.0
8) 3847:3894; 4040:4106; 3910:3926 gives -1.5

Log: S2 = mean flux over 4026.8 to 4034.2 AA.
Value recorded 12.5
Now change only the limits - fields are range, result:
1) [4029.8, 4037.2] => 12.8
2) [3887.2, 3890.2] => 8.4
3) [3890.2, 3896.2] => 9.39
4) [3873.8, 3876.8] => 11.3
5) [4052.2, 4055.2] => 14.4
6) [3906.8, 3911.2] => 11.4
